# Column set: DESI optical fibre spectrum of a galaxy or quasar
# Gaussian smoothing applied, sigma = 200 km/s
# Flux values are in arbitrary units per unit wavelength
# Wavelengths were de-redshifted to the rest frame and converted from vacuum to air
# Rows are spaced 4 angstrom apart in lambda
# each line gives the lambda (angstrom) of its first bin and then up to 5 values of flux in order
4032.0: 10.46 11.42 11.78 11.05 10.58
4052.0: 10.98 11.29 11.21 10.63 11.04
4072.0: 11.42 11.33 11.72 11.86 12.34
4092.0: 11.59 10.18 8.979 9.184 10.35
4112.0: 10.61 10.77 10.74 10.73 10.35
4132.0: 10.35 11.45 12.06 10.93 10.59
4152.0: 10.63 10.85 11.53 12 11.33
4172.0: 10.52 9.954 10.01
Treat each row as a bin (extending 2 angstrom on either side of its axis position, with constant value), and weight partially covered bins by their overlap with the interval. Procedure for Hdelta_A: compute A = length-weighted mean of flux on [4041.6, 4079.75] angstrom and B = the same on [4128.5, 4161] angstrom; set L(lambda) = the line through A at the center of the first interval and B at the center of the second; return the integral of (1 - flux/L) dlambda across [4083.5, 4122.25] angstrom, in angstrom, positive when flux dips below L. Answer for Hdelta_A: 1.5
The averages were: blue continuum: 11.1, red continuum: 11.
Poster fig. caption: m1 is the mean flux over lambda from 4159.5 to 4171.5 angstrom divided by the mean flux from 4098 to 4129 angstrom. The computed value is 1.13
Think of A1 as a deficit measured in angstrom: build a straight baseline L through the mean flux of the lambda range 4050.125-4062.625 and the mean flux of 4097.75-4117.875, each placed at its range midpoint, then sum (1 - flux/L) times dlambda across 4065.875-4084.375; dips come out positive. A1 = -1.3 angstrom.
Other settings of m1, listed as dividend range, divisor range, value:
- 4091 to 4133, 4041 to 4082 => 0.93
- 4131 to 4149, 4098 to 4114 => 1.14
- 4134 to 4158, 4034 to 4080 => 0.99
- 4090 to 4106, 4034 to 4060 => 0.89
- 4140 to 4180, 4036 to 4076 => 0.98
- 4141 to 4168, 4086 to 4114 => 1.07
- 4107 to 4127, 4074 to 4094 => 0.90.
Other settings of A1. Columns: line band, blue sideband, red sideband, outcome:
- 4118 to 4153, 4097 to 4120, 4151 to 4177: -1.2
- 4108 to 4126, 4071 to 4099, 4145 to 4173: 0.9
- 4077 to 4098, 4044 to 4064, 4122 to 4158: -1.1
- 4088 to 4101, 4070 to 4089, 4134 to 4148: 1.1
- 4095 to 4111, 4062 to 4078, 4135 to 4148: 2.2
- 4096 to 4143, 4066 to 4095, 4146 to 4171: 3.5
